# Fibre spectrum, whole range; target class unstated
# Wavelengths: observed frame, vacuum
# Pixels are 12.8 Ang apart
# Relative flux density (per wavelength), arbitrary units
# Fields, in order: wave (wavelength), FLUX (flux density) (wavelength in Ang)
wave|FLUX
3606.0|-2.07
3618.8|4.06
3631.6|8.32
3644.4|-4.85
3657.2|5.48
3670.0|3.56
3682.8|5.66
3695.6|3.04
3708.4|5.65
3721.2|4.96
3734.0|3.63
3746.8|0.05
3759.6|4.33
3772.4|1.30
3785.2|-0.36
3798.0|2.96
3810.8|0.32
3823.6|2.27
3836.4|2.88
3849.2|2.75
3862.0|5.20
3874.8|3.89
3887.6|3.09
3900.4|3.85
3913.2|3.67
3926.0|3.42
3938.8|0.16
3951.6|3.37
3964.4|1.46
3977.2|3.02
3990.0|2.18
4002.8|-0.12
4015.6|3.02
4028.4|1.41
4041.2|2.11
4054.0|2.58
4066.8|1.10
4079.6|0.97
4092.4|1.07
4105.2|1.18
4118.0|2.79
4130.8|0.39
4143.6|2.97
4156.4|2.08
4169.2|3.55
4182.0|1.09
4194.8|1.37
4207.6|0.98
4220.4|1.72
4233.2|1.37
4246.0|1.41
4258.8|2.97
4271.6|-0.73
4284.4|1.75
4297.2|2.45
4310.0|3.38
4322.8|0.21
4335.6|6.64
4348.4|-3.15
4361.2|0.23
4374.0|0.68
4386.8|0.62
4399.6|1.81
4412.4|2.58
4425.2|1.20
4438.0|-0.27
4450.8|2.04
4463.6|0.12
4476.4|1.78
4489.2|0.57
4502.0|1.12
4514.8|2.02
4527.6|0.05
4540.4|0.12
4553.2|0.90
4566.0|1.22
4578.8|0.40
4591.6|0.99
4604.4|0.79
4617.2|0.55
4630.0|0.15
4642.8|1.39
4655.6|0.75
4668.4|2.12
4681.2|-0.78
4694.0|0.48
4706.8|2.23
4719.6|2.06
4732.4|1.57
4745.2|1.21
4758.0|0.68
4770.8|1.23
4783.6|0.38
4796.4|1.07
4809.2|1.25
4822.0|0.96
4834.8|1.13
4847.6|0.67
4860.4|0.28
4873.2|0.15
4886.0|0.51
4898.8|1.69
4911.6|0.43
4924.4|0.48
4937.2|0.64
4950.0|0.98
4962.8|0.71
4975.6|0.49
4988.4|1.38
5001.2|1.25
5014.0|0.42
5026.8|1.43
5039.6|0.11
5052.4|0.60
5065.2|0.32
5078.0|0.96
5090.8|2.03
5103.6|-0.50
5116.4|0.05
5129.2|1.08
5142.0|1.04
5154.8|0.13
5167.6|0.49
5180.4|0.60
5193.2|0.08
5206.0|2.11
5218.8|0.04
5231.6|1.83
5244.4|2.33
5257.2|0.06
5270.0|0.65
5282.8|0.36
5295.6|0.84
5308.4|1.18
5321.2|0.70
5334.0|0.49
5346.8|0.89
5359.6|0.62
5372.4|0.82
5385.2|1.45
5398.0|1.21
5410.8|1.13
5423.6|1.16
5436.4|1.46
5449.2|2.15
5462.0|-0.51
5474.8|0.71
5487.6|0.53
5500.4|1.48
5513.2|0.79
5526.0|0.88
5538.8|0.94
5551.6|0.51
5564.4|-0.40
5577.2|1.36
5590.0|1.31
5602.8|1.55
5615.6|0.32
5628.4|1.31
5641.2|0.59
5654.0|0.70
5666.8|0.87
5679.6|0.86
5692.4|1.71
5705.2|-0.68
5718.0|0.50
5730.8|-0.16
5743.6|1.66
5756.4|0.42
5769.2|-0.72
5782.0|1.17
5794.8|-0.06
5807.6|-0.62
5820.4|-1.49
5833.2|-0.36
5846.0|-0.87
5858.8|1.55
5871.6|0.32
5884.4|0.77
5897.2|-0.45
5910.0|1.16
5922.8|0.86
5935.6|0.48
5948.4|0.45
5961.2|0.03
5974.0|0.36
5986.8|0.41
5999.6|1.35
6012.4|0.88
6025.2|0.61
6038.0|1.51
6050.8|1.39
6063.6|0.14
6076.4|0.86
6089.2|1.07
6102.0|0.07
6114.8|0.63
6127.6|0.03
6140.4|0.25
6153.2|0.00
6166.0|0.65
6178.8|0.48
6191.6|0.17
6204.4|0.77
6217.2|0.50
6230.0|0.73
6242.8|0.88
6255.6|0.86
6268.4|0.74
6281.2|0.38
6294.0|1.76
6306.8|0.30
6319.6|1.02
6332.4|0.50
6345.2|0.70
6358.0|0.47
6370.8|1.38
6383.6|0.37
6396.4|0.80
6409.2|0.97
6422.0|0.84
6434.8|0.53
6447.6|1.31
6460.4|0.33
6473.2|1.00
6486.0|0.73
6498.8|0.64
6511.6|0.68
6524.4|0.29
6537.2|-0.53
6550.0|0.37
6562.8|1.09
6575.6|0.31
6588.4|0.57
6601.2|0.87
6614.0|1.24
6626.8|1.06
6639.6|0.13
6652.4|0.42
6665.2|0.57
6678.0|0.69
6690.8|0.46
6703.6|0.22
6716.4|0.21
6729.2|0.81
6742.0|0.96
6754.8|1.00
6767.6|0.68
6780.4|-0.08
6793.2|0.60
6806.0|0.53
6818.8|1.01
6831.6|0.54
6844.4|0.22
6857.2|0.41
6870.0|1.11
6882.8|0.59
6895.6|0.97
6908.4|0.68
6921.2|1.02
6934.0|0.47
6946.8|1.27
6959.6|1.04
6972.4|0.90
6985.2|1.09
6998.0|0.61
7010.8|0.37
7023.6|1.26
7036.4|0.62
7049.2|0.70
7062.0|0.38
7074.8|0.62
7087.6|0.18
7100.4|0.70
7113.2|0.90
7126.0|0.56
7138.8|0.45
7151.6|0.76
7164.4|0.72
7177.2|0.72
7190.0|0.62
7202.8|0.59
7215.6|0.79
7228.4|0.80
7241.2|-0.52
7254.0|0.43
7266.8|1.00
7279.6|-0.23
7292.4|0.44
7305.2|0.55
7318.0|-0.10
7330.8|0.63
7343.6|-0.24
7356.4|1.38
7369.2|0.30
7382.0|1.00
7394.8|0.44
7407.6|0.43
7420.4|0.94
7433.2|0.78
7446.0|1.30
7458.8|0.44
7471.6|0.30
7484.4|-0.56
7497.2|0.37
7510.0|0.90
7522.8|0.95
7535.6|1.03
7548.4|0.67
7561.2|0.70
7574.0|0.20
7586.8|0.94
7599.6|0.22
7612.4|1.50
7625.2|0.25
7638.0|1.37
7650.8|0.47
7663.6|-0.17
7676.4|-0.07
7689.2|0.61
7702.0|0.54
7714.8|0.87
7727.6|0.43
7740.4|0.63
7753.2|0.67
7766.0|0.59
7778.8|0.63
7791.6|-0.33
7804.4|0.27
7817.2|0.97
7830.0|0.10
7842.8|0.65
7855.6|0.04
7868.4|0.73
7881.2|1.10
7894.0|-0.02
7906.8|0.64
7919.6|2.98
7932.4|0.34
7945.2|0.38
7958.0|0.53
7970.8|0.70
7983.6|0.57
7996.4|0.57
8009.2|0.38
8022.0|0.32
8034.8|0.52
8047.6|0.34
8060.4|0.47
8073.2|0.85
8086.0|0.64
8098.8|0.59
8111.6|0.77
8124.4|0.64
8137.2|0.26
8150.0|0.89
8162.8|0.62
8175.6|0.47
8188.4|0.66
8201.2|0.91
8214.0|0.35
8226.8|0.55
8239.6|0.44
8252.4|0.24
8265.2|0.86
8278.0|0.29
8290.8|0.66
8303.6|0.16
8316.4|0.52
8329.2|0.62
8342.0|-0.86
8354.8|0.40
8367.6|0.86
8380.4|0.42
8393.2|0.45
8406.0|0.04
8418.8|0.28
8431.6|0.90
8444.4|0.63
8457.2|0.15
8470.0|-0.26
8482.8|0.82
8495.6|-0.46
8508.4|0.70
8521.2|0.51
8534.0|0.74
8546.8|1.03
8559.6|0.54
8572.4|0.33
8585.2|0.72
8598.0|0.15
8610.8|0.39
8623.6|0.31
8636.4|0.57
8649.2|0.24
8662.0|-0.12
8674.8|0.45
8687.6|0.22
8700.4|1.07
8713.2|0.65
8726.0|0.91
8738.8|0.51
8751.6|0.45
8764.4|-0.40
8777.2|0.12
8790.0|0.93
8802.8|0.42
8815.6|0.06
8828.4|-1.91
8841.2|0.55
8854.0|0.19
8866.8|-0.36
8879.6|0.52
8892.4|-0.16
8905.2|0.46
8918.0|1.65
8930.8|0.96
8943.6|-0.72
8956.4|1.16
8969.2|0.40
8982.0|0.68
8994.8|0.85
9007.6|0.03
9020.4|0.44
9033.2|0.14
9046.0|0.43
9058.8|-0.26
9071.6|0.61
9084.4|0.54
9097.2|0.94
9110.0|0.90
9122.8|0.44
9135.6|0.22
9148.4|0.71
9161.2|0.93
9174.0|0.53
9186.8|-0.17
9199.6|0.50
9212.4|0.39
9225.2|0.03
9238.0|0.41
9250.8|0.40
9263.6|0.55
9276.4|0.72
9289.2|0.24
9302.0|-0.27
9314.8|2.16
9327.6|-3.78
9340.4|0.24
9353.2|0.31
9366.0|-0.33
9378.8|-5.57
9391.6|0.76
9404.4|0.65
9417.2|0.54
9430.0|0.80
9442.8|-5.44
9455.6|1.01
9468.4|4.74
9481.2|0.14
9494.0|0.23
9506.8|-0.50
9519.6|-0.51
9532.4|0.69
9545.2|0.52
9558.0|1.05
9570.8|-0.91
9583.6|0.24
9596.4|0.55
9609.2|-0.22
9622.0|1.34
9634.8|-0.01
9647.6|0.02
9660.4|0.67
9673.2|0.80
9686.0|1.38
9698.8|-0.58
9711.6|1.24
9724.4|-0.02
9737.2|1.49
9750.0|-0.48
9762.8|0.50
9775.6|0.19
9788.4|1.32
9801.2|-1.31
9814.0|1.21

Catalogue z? 1.54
